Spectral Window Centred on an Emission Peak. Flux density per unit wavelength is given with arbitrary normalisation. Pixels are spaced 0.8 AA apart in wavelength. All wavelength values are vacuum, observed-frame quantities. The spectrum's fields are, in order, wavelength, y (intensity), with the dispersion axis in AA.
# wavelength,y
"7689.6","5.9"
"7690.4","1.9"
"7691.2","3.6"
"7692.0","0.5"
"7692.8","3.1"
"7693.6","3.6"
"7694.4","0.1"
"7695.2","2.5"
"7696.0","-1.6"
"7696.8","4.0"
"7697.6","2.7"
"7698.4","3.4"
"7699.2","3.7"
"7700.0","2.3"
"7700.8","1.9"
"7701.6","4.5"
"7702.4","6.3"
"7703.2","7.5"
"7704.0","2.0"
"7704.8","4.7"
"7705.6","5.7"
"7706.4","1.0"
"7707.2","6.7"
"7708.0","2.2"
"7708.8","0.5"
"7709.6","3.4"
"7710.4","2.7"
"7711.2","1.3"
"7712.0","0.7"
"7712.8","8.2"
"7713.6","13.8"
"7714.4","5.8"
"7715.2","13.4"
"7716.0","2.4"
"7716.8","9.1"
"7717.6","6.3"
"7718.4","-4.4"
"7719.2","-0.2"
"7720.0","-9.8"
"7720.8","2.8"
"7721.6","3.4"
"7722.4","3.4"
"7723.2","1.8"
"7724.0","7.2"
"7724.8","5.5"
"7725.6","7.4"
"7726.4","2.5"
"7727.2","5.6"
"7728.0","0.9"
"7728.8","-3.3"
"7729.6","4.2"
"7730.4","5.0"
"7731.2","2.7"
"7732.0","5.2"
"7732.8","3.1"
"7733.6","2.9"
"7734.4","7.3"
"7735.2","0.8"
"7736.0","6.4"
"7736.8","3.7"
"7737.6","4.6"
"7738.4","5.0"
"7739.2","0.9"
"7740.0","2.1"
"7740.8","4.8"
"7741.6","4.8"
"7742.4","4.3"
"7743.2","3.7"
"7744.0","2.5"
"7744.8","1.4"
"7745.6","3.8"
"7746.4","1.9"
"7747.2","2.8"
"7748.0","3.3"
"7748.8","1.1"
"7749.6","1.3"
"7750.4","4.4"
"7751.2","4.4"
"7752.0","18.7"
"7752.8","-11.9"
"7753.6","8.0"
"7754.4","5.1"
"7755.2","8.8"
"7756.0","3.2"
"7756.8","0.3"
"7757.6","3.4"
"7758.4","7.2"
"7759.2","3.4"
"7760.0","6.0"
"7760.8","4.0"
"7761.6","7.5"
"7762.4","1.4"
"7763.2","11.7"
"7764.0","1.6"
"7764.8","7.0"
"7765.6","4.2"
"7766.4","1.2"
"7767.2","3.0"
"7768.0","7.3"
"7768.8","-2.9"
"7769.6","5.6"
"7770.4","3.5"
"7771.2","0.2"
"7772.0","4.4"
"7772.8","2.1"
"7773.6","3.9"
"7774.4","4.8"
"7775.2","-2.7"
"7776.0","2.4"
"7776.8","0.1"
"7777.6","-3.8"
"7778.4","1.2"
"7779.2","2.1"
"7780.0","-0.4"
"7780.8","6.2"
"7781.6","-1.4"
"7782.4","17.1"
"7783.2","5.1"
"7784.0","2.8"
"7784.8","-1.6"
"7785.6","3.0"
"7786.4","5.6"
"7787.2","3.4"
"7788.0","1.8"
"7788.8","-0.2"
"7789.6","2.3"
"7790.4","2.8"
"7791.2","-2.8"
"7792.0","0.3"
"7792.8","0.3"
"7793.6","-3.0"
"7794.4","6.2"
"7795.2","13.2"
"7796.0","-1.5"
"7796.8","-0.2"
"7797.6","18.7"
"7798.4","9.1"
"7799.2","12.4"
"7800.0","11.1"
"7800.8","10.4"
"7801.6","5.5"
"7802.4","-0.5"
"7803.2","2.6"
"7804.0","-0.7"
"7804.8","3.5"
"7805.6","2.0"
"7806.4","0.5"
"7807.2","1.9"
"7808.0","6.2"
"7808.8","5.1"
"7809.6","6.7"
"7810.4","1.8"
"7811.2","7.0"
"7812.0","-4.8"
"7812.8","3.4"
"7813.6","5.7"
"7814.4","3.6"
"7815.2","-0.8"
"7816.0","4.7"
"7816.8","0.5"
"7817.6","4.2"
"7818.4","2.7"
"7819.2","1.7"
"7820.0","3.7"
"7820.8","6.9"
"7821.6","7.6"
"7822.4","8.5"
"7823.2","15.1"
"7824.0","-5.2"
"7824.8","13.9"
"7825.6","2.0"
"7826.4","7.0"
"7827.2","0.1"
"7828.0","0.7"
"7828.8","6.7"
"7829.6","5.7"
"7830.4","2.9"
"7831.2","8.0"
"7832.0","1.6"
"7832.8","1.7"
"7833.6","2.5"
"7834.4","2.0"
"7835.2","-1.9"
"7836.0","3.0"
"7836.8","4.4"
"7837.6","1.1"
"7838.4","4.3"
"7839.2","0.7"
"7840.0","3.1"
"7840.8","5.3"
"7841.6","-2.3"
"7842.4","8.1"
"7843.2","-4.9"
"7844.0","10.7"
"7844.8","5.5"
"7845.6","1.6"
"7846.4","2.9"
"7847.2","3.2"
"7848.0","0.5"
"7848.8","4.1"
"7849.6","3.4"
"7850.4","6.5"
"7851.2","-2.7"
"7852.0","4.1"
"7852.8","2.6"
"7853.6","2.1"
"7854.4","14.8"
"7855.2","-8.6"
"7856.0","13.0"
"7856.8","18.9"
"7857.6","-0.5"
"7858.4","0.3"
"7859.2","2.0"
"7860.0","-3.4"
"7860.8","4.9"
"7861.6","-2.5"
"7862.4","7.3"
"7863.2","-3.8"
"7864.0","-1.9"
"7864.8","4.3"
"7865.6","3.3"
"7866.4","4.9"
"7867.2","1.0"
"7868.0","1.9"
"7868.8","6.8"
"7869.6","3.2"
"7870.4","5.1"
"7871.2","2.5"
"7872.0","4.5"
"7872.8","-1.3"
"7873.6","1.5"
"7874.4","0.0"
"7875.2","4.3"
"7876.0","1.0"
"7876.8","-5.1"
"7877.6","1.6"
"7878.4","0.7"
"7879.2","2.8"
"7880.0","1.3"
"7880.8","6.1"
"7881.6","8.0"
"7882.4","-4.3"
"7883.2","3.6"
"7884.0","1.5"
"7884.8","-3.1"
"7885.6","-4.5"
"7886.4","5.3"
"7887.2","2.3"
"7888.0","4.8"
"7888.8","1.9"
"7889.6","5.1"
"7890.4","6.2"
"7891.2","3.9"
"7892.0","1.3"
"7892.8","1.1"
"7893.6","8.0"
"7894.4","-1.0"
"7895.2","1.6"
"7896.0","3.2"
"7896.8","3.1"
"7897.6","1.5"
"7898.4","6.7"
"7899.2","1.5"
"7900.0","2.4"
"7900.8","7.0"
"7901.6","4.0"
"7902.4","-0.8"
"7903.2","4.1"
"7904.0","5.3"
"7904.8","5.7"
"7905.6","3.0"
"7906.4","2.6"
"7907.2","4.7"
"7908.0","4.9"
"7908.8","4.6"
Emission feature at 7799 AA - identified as H-gamma 4340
